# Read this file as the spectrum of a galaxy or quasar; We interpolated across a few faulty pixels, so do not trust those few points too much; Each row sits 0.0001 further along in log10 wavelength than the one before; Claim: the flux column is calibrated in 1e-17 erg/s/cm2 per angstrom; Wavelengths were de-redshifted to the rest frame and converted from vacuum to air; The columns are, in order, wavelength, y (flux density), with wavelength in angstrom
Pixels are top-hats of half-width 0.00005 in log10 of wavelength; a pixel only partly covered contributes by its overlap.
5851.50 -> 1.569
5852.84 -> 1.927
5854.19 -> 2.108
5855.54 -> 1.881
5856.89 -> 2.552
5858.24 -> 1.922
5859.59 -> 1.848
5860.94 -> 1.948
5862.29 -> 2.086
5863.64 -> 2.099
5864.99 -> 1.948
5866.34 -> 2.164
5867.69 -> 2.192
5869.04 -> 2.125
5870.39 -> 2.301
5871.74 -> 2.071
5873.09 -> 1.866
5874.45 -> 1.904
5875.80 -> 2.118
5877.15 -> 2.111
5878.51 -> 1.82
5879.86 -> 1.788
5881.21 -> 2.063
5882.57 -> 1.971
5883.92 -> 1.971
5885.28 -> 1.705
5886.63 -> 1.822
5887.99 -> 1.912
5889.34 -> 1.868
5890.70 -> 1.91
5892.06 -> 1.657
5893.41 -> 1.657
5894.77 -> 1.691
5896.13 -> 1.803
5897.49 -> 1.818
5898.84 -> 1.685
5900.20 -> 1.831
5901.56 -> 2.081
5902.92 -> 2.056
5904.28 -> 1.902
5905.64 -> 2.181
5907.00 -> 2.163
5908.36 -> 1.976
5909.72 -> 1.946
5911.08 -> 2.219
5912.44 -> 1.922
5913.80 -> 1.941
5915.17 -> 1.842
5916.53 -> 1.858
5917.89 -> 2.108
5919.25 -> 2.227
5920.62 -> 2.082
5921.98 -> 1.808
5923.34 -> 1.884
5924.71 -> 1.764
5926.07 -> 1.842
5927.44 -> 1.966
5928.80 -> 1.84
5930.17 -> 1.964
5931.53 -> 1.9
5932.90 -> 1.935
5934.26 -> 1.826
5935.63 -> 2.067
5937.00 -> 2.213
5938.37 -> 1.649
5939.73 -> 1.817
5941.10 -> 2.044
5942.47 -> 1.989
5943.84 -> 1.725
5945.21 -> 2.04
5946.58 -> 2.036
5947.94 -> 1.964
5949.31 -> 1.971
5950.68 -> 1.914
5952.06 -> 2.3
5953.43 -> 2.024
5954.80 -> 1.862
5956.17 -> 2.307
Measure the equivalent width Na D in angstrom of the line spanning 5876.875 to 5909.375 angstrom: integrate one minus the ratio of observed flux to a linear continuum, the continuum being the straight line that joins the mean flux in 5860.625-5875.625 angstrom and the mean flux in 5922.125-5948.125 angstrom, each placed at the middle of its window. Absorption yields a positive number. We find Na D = 1.9 angstrom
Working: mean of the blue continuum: 2.07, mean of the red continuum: 1.92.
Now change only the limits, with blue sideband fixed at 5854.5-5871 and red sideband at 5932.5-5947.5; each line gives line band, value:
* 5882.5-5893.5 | 1.13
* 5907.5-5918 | 0.11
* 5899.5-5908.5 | -0.09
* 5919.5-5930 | 0.37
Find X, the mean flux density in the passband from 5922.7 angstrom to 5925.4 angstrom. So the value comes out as 1.82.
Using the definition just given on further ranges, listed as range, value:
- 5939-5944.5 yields 1.89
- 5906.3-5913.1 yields 2.05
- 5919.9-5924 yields 1.93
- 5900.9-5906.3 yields 2.05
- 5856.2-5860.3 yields 2.1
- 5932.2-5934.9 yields 1.88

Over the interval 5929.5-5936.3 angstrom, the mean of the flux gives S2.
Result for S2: 1.94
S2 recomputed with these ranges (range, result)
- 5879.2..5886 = 1.9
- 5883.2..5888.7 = 1.86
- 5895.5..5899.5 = 1.77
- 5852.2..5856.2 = 1.97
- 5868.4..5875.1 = 2.05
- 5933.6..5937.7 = 2.03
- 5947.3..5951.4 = 1.95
